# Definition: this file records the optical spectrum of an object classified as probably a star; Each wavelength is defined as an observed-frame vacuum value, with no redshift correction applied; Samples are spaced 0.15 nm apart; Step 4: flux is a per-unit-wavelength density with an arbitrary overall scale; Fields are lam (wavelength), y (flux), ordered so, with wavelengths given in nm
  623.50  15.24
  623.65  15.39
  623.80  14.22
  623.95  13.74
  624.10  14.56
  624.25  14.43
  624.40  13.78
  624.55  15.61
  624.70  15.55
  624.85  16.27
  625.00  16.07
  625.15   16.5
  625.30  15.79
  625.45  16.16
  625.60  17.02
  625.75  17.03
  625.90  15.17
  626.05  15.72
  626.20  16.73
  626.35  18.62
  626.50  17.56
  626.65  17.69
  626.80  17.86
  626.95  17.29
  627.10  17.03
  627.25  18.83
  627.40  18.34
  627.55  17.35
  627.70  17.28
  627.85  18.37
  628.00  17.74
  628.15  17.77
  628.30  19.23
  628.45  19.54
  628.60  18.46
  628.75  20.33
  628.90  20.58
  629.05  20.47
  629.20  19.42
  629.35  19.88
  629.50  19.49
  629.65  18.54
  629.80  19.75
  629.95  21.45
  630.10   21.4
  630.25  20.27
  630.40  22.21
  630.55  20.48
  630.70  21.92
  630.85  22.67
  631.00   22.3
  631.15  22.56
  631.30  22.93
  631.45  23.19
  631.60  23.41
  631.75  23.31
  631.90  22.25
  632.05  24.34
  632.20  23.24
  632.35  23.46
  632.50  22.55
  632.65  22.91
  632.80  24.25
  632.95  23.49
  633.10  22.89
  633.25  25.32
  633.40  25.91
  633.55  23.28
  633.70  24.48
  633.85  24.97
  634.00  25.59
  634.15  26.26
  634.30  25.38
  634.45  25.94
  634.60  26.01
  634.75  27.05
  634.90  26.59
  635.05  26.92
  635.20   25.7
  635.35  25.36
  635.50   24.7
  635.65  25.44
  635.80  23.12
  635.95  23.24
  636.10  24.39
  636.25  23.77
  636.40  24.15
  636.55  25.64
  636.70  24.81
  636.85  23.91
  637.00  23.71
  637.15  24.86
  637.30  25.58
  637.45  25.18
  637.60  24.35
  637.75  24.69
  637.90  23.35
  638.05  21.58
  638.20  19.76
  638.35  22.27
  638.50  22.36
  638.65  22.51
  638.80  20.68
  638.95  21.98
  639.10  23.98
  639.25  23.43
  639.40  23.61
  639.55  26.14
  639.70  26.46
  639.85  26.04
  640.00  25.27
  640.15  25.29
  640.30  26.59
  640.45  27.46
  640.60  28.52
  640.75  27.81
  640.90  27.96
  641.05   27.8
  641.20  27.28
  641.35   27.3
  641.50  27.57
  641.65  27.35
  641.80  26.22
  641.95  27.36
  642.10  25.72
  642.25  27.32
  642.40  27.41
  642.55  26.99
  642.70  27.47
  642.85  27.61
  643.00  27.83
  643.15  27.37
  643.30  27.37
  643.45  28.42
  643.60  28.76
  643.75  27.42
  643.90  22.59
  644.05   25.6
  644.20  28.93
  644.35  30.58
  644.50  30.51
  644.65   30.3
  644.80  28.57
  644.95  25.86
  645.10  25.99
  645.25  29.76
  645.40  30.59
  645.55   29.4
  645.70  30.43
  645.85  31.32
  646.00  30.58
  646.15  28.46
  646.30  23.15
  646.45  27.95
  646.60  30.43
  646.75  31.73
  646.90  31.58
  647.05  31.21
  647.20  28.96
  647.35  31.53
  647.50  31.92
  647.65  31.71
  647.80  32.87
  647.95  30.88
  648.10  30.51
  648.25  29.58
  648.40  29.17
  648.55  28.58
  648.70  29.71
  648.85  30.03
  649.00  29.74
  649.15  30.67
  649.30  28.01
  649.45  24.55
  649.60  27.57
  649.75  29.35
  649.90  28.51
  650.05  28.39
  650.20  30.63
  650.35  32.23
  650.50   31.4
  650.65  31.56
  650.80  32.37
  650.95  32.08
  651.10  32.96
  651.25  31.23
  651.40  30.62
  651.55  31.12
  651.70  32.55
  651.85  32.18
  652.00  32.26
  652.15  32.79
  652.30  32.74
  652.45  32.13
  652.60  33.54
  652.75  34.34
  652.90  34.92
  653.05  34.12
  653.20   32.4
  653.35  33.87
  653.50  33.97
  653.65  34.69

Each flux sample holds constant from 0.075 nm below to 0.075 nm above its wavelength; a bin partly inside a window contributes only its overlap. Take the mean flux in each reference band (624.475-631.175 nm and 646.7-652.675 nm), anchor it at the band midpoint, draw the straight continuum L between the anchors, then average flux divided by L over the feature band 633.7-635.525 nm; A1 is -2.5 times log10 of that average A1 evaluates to -0.16 mag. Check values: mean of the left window 18.6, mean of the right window 30.8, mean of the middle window 25.8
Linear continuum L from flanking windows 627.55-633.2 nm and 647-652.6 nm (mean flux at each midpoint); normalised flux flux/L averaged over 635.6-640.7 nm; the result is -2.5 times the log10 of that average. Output 0.03 mag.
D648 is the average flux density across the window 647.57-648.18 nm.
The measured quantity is 31.5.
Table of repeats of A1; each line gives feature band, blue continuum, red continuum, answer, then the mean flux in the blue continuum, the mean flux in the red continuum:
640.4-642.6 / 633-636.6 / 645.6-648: 0.02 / 25.1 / 30.3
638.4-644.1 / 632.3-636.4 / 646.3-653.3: 0.06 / 24.8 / 30.9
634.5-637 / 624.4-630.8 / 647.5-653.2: -0.10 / 18.3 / 31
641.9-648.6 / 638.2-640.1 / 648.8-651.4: -0.06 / 23.6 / 30.1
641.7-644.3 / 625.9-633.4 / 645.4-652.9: 0.01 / 20.5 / 30.6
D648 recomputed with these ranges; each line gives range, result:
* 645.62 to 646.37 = 28.8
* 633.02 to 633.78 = 24.4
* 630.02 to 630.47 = 21.3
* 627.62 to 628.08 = 17.8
